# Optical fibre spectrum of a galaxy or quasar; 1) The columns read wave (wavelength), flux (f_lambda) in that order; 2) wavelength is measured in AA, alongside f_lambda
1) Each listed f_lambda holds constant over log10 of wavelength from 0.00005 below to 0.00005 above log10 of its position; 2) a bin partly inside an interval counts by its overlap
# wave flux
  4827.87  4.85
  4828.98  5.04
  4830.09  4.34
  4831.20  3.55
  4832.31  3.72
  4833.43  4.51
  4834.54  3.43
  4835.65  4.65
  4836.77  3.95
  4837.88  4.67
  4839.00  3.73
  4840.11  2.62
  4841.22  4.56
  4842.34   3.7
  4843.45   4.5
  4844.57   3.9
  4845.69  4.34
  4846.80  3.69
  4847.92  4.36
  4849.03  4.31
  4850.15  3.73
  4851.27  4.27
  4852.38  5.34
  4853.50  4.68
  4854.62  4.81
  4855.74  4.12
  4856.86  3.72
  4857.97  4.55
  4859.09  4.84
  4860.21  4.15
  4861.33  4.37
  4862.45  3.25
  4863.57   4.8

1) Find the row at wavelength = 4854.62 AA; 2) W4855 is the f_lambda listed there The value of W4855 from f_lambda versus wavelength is 4.81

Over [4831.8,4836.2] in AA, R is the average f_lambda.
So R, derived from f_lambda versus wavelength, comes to 4.08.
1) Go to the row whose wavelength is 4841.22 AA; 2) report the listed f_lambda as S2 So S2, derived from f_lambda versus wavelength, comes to 4.56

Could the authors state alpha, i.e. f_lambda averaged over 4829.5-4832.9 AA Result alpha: 3.89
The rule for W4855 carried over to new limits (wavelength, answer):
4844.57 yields 3.9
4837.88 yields 4.67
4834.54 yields 3.43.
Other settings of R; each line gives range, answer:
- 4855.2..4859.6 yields 4.31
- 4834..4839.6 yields 4.08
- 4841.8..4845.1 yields 4.04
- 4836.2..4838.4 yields 4.3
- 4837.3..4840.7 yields 3.69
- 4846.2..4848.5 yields 4.05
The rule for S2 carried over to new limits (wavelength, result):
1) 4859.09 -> 4.84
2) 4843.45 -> 4.5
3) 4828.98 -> 5.04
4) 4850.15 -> 3.73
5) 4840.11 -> 2.62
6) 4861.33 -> 4.37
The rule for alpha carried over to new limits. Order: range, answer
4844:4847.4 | 3.97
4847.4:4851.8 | 4.17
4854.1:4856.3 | 4.45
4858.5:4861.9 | 4.45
